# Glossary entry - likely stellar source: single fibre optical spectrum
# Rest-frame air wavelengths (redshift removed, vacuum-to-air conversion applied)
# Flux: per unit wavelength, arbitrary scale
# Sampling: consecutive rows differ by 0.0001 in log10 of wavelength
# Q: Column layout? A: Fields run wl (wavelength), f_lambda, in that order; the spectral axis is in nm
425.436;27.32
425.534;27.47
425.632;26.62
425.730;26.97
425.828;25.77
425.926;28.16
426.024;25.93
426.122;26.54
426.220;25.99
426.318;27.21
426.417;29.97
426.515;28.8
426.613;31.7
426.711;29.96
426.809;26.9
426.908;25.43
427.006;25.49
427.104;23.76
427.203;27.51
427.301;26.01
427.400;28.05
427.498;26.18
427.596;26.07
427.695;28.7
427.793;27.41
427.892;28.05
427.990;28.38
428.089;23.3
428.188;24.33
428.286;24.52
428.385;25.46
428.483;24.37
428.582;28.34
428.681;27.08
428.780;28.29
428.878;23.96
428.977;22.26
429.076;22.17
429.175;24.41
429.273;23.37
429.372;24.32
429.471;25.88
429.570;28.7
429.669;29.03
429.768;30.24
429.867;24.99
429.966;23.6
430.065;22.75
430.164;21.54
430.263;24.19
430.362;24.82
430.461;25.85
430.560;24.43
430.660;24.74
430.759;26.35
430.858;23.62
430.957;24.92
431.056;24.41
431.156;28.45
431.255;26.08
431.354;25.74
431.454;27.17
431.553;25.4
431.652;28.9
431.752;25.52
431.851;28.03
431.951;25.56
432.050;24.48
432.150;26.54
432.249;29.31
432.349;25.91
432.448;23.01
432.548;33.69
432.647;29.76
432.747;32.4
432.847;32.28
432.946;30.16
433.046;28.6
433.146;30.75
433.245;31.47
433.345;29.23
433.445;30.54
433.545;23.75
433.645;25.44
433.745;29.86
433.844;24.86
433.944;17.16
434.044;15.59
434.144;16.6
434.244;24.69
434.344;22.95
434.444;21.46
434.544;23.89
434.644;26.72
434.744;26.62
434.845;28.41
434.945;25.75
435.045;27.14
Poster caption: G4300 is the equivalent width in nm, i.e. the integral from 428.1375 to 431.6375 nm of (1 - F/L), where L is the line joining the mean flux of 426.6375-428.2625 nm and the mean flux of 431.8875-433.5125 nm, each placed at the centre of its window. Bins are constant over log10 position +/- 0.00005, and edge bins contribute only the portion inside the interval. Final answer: 0.30 nm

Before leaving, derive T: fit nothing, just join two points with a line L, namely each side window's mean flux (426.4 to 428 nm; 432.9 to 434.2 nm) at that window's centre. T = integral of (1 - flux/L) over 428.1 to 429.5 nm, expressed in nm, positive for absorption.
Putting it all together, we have 0.11 nm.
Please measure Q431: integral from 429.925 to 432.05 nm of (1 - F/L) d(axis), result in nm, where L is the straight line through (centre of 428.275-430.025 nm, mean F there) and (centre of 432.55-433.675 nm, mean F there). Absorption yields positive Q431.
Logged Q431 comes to 0.17 nm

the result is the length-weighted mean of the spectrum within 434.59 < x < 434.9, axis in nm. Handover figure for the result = 27.1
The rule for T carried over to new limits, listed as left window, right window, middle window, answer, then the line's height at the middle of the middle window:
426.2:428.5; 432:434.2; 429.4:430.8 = 0.07 nm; 26.9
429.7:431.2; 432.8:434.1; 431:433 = -0.13 nm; 26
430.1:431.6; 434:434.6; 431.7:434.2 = -0.46 nm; 22.6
